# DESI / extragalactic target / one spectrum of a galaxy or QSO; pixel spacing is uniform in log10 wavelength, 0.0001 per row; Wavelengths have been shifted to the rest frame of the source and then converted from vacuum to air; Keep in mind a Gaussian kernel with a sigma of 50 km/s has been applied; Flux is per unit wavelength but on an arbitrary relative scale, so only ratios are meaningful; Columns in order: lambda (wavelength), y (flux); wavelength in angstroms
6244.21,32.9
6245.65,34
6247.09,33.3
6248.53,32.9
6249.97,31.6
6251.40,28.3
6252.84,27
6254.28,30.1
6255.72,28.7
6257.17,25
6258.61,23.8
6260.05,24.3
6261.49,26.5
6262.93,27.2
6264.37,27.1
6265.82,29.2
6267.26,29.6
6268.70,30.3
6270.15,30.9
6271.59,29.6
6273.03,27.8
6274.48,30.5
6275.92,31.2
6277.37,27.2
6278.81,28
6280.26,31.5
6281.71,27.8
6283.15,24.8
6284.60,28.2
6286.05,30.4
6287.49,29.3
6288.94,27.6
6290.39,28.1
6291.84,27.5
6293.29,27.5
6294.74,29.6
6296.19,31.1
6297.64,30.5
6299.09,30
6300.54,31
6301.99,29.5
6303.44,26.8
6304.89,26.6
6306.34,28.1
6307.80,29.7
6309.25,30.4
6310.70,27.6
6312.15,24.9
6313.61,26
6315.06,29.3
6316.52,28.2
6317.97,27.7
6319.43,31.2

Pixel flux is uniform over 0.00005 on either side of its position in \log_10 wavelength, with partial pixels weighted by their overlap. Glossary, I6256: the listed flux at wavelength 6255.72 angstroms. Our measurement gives 28.7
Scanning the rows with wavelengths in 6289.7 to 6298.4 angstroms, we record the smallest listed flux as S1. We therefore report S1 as 27.5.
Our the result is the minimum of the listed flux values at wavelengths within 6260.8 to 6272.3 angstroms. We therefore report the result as 26.5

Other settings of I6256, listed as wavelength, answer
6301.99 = 29.5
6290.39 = 28.1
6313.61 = 26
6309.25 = 30.4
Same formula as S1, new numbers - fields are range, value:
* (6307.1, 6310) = 29.7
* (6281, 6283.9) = 24.8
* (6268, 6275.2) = 27.8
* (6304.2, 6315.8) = 24.9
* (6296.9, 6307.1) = 26.6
